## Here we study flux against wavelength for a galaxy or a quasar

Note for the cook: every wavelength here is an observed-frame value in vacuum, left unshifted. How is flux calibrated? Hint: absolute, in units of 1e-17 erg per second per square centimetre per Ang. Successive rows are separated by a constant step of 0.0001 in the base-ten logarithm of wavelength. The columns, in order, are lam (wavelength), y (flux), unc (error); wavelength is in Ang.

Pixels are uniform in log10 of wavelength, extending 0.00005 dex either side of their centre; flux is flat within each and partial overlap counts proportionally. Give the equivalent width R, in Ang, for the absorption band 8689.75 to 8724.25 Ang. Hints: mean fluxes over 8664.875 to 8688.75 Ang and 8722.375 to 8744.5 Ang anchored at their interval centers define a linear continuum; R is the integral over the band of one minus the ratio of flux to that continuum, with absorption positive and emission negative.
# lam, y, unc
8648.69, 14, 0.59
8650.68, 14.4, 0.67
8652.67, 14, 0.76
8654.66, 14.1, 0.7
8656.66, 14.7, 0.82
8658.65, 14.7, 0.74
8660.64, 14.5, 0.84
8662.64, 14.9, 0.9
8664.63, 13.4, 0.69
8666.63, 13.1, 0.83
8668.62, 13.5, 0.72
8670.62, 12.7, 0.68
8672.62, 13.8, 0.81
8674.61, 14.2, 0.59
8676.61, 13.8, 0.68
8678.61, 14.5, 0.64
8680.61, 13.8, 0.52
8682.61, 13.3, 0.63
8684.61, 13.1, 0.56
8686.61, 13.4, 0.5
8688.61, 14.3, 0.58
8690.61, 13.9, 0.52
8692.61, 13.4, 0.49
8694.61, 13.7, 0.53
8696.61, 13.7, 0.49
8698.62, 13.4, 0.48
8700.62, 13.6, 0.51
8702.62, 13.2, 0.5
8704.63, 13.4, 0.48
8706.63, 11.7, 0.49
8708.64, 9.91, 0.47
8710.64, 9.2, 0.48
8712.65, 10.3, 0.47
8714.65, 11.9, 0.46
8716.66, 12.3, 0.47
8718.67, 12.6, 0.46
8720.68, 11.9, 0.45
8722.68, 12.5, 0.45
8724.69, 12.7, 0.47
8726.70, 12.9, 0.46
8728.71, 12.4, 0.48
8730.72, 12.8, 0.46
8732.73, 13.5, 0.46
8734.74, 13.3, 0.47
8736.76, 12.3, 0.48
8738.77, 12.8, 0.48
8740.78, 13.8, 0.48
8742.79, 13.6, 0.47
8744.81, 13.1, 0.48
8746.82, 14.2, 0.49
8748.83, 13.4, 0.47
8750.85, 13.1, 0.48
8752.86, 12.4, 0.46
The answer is 2.3 Ang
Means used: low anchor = 13.6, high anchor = 13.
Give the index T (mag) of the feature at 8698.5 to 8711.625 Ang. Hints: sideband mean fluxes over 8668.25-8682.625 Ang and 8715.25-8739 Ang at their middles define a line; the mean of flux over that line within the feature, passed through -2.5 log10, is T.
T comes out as 0.10 mag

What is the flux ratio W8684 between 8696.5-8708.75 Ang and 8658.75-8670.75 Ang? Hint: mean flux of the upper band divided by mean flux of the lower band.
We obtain 0.9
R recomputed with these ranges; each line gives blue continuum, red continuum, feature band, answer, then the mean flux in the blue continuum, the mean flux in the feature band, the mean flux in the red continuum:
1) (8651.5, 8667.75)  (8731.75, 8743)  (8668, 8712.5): 2.2 Ang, 14.2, 13.1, 13.2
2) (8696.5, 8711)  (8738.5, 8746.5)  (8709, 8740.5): 1.8 Ang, 12.3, 12.2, 13.5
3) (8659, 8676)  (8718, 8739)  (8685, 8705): -0.4 Ang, 13.8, 13.6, 12.7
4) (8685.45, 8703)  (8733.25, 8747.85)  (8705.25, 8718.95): 2.4 Ang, 13.6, 11.1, 13.3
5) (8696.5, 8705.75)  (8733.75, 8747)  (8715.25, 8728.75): 0.9 Ang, 13.4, 12.5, 13.2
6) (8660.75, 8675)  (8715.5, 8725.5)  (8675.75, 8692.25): -0.6 Ang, 13.7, 13.7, 12.4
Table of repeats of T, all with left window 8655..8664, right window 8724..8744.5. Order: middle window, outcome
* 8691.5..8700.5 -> 0.02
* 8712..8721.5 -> 0.13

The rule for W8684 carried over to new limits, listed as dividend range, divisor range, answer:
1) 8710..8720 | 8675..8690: 0.82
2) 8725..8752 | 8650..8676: 0.94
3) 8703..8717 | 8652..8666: 0.79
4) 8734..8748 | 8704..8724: 1.15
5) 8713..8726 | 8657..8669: 0.87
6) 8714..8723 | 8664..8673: 0.92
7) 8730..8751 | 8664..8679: 0.98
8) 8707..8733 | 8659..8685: 0.86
